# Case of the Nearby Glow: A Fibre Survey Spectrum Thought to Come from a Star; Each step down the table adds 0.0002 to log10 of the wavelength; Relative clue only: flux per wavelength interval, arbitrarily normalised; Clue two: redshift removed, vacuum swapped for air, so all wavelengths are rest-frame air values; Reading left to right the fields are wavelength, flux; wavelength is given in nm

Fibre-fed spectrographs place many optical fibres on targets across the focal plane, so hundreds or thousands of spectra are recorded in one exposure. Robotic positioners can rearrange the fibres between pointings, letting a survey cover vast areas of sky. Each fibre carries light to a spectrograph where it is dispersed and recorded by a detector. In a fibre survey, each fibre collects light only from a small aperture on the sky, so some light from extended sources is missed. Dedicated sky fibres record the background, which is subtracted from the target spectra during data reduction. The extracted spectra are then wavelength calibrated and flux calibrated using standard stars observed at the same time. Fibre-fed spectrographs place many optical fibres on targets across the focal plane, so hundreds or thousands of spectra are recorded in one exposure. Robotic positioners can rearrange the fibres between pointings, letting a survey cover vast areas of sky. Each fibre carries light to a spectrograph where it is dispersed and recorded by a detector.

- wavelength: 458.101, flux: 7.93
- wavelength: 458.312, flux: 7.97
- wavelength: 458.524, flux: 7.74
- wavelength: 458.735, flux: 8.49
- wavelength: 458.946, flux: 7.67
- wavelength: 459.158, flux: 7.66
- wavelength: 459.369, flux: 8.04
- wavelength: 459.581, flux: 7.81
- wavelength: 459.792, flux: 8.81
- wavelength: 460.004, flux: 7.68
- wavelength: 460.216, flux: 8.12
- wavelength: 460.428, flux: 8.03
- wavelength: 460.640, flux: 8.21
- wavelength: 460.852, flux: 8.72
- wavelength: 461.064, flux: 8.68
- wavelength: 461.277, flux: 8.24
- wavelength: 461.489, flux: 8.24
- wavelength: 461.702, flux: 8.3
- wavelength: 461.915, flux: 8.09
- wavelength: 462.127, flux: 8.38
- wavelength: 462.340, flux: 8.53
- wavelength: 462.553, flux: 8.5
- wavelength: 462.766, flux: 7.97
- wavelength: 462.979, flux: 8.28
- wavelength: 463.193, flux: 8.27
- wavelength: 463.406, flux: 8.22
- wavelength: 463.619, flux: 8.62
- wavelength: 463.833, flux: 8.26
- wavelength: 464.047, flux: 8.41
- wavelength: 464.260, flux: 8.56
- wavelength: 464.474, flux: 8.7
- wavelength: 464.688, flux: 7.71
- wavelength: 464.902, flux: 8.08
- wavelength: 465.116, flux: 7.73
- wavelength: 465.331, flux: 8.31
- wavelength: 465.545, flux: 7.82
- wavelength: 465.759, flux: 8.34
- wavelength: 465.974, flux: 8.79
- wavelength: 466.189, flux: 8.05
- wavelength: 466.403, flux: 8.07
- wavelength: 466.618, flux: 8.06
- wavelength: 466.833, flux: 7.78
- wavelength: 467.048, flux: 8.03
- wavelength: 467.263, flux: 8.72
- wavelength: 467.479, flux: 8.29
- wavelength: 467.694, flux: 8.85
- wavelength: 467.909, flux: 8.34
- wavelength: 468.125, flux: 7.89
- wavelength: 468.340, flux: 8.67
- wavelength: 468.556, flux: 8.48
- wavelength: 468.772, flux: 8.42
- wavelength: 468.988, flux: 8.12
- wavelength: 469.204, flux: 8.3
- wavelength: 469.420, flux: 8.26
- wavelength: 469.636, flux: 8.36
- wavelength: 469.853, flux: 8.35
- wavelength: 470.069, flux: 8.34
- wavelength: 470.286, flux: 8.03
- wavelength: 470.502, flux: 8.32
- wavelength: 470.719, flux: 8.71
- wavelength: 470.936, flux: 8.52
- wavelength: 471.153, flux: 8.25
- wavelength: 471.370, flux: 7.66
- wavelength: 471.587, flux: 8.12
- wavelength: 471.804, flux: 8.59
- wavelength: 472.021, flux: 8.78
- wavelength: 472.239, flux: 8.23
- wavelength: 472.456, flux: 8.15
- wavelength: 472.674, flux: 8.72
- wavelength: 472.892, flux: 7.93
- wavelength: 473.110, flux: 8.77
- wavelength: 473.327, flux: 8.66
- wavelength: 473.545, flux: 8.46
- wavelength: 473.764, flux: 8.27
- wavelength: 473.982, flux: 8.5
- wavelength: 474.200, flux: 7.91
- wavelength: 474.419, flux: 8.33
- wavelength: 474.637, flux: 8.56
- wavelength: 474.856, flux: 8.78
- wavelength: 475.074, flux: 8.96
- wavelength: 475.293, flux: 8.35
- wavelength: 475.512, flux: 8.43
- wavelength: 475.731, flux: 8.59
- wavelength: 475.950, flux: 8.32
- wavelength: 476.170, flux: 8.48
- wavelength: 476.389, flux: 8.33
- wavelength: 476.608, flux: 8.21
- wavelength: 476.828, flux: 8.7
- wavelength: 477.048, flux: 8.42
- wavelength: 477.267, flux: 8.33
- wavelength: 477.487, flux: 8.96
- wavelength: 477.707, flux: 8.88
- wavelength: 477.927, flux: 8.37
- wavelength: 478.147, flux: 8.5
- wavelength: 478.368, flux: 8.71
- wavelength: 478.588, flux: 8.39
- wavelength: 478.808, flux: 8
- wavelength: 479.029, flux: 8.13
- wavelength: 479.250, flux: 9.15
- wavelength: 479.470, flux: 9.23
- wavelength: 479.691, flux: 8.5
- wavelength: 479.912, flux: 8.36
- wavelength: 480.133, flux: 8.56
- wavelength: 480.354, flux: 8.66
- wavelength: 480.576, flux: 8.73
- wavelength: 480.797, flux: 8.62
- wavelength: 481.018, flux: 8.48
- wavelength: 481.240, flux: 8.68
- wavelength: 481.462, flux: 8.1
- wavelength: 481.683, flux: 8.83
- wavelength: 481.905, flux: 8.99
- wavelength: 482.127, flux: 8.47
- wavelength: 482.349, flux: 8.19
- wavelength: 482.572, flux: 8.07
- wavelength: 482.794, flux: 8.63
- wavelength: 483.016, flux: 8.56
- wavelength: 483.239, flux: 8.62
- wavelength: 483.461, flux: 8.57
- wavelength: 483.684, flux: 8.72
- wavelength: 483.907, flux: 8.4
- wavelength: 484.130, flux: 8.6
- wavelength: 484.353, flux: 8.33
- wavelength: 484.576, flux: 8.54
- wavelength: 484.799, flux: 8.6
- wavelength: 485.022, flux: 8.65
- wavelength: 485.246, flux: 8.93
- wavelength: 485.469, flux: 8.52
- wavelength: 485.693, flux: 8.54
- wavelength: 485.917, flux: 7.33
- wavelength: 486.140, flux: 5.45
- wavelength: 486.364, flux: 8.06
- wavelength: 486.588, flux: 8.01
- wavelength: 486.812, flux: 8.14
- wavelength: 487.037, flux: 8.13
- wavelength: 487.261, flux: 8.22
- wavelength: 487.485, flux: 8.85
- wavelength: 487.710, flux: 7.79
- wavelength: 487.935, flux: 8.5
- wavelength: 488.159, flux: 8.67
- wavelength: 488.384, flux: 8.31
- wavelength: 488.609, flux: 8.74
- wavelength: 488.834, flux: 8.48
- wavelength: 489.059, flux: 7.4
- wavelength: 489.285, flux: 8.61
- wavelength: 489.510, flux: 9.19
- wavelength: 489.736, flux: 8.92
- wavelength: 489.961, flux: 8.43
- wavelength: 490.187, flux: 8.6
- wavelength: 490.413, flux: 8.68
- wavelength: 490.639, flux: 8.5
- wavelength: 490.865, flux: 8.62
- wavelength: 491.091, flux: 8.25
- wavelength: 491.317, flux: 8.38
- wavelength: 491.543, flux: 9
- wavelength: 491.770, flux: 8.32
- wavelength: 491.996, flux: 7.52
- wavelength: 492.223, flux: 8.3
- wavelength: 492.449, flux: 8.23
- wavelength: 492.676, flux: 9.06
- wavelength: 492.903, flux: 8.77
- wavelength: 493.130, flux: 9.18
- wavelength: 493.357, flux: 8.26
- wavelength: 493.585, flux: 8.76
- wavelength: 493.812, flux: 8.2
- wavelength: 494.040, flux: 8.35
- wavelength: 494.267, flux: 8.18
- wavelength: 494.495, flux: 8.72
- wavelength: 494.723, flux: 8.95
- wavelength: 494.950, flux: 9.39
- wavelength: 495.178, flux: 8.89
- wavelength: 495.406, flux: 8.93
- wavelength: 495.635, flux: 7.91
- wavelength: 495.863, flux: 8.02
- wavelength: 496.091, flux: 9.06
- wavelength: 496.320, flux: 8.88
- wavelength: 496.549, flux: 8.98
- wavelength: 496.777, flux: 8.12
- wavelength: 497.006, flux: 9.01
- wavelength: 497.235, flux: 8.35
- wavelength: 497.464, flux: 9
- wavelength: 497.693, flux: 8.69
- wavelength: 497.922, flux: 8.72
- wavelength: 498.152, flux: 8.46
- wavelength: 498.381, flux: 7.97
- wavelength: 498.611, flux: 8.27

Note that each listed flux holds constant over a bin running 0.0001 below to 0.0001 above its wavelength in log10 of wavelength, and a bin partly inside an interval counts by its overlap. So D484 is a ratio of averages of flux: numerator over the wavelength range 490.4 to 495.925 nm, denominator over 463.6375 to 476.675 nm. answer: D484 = 1.02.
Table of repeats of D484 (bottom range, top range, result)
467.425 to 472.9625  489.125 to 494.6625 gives 1.02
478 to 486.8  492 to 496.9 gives 1.02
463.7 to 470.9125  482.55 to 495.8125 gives 1.02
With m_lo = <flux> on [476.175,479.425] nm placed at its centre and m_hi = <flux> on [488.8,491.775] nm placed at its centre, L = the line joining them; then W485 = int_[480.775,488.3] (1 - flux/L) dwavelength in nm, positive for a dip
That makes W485 0.164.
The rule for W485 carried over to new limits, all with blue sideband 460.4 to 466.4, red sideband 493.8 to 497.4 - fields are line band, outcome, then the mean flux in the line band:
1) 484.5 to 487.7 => 0.154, 8.13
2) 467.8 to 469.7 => 0.007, 8.32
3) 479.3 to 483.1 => -0.043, 8.58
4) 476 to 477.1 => 0.001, 8.42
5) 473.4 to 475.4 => -0.013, 8.46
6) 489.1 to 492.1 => 0.024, 8.51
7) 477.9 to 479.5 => -0.016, 8.54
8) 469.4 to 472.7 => 0.016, 8.33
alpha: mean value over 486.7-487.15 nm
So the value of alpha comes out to 8.13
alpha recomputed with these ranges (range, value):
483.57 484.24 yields 8.57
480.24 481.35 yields 8.63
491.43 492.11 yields 8.28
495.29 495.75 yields 8.41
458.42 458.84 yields 8.12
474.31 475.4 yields 8.6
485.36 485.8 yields 8.52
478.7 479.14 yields 8.05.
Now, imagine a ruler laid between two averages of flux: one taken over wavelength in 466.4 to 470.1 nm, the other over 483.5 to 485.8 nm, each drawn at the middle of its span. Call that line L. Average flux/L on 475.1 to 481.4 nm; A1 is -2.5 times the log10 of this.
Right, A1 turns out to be -0.01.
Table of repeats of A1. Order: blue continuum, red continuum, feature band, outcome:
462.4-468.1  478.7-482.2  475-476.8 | 0.005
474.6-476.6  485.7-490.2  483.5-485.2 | -0.035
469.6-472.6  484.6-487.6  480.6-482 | -0.057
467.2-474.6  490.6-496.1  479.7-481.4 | -0.016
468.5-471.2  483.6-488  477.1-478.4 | -0.043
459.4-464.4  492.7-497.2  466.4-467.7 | 0.018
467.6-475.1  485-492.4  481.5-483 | -0.024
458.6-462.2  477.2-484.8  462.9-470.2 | 0.002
